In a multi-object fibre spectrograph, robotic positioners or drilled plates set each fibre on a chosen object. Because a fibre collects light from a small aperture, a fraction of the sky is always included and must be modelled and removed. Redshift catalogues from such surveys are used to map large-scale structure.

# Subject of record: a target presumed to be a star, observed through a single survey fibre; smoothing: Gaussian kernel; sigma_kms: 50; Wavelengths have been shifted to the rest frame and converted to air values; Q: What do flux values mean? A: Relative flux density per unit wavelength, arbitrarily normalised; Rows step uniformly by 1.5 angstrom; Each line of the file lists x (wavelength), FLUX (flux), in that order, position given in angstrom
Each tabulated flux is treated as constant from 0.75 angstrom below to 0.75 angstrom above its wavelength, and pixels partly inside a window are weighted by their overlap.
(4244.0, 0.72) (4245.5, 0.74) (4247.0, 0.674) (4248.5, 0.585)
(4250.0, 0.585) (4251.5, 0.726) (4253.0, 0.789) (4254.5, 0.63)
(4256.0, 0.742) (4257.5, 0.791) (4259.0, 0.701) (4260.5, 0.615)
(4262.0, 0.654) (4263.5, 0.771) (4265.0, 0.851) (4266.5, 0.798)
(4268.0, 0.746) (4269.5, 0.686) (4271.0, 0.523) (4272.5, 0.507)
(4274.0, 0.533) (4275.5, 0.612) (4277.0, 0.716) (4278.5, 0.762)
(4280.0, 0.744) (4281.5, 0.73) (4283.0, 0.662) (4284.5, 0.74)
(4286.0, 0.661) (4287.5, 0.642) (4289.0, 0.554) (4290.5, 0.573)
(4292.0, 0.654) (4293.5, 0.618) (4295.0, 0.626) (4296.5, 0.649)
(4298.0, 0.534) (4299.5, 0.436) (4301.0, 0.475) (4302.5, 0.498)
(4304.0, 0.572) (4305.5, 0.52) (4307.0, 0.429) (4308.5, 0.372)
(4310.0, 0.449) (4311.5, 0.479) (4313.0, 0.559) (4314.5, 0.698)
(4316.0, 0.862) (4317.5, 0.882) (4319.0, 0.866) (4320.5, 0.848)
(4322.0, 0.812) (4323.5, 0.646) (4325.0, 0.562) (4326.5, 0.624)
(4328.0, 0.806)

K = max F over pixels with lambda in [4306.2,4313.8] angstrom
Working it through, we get 0.559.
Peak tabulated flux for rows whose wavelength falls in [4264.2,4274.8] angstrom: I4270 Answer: 0.851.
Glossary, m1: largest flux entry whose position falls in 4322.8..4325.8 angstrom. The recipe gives 0.646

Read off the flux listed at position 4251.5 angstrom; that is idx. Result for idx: 0.726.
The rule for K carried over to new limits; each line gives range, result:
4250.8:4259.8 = 0.791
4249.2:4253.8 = 0.789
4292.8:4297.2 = 0.649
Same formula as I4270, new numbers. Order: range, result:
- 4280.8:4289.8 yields 0.74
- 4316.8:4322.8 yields 0.882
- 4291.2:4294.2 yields 0.654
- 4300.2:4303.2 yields 0.498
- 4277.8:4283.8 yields 0.762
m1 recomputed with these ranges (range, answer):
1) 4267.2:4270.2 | 0.746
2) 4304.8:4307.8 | 0.52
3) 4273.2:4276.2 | 0.612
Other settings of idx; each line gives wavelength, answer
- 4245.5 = 0.74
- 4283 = 0.662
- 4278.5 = 0.762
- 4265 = 0.851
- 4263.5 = 0.771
